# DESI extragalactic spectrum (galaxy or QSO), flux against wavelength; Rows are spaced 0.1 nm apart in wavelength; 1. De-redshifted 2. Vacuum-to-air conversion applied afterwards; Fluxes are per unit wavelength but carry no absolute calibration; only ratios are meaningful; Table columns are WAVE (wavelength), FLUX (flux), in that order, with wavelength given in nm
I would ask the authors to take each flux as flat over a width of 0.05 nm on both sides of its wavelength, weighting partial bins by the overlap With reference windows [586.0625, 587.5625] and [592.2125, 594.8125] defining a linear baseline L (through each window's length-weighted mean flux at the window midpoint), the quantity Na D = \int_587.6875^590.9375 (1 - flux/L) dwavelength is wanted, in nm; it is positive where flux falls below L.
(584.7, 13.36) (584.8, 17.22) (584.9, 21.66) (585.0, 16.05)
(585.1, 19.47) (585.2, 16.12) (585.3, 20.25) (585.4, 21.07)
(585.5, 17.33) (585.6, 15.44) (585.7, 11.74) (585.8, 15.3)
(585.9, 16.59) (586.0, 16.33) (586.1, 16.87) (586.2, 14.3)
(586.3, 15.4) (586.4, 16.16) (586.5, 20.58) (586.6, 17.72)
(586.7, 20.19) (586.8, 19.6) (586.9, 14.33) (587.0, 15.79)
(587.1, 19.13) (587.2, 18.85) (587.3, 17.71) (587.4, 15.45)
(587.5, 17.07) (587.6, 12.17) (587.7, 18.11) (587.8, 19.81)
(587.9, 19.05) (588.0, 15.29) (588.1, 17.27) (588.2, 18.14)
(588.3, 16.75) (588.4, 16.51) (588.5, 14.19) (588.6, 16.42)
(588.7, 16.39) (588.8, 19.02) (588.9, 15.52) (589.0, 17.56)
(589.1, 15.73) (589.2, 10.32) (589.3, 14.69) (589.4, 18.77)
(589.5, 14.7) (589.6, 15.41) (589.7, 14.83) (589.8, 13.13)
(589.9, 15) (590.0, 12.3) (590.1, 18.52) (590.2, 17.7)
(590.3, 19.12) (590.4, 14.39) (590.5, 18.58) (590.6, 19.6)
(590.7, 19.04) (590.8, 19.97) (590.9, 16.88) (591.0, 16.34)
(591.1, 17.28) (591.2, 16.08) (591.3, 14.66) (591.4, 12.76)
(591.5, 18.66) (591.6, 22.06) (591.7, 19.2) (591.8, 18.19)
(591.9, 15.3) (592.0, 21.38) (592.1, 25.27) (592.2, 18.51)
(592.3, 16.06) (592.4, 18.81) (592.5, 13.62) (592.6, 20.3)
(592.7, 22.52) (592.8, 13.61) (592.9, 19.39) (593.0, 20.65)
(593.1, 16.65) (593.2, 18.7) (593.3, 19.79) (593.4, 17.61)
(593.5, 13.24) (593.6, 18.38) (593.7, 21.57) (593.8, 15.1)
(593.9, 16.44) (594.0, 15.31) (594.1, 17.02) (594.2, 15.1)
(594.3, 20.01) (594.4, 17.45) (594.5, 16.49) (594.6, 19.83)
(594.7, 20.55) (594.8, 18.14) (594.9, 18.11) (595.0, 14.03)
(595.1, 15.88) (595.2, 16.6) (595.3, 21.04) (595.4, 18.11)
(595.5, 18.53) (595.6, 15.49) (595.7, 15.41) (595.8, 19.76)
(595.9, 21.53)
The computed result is 0.16 nm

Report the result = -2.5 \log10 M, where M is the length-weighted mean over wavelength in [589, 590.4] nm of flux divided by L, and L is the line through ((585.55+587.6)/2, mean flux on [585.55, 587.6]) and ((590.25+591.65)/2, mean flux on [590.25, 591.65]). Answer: 0.12 mag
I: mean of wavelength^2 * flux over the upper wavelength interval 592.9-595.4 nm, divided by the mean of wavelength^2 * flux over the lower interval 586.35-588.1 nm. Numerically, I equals 1.04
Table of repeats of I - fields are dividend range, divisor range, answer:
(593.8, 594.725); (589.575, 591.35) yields 1.06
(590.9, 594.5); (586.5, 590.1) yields 1.10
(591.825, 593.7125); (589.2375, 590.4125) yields 1.19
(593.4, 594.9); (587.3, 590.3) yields 1.10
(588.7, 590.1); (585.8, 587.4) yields 0.90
